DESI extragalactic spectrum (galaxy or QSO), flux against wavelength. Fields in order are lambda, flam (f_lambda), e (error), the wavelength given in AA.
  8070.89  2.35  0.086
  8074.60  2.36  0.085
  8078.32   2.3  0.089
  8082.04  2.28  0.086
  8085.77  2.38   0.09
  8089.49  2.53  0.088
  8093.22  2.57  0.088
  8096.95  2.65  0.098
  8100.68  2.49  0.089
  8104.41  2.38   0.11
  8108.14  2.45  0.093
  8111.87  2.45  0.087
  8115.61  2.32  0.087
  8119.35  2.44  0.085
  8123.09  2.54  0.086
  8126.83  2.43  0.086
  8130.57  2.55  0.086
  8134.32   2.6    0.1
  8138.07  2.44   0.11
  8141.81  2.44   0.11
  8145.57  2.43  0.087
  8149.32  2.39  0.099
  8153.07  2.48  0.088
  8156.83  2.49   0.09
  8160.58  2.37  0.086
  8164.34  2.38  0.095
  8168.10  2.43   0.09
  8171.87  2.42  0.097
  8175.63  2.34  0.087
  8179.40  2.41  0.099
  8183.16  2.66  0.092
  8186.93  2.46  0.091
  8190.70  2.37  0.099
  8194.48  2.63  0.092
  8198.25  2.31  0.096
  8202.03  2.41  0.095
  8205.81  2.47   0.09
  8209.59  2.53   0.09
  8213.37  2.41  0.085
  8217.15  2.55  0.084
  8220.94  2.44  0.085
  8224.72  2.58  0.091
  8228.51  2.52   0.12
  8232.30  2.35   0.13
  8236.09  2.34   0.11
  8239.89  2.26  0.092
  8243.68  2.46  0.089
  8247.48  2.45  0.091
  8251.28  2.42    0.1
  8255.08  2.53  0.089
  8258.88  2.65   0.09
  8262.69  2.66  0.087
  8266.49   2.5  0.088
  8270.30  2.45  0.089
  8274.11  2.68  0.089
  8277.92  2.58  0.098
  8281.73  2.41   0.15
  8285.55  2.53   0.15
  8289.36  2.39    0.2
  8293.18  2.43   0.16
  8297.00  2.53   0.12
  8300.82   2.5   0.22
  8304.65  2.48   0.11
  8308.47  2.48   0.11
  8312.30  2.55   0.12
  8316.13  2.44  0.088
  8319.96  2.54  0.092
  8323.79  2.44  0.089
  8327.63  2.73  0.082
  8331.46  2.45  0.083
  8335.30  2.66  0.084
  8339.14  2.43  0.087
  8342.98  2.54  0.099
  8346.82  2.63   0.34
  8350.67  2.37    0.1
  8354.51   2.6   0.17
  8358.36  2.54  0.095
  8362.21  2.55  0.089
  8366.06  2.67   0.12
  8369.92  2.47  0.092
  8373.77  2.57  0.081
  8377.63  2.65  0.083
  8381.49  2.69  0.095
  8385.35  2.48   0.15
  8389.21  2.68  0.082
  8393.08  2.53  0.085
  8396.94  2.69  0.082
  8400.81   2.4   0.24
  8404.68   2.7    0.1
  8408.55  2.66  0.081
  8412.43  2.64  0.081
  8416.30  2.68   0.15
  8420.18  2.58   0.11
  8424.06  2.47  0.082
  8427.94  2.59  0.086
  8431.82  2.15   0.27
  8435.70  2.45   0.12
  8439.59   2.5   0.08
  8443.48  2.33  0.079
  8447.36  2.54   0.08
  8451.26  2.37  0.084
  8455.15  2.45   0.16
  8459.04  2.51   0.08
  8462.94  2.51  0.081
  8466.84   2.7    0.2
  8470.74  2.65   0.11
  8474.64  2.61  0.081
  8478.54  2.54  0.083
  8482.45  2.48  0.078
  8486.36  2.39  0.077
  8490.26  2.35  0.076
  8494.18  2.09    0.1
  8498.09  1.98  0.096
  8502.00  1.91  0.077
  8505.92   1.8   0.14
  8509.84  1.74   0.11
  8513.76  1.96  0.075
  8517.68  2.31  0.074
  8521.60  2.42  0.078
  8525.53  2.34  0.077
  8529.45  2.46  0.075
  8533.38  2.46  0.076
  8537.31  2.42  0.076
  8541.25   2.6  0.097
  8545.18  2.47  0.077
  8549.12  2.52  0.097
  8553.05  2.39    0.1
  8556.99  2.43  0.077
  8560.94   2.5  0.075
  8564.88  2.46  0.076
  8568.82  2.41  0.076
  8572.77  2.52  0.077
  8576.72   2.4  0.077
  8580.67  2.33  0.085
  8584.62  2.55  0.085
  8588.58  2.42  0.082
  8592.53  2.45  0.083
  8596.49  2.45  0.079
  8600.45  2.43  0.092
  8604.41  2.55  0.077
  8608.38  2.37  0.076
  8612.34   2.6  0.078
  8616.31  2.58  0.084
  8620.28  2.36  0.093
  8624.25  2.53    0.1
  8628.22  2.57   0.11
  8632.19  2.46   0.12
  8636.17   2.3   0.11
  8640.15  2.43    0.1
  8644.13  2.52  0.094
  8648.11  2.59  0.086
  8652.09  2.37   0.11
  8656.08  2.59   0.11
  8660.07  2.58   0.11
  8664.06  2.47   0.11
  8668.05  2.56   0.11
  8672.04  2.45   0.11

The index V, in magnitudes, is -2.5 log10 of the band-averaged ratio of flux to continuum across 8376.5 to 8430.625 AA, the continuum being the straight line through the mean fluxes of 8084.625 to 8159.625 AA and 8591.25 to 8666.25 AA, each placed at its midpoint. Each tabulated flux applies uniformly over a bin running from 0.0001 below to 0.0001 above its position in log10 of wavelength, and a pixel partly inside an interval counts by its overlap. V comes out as -0.05 mag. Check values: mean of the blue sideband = 2.47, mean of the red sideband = 2.48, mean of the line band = 2.6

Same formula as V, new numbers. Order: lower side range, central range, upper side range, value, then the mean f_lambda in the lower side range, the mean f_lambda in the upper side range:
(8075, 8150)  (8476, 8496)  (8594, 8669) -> 0.04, 2.45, 2.49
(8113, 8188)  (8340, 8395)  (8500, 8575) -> -0.08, 2.45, 2.32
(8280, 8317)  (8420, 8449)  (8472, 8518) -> -0.08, 2.48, 2.18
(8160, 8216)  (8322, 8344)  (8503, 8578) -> -0.06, 2.44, 2.34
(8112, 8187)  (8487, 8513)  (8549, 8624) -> 0.22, 2.45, 2.46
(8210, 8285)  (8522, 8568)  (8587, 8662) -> 0.01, 2.49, 2.48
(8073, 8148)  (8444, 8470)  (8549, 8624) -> -0.02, 2.45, 2.46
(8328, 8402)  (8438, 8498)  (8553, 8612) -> 0.03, 2.56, 2.45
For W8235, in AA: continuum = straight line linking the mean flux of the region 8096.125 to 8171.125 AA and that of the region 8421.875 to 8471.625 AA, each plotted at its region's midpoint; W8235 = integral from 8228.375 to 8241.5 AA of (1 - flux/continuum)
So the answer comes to 0.6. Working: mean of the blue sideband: 2.45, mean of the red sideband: 2.48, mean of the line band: 2.35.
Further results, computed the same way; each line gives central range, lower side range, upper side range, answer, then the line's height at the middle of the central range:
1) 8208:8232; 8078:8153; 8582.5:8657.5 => -0.3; 2.46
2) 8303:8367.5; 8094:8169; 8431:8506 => -3.3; 2.41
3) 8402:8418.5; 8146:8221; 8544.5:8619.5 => -1.3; 2.46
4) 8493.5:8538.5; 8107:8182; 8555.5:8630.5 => 5.7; 2.46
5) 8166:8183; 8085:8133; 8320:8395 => 0.5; 2.5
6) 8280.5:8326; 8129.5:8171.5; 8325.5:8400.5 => 1.0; 2.54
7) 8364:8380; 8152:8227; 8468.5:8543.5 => -1.6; 2.36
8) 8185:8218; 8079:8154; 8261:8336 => 0.4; 2.49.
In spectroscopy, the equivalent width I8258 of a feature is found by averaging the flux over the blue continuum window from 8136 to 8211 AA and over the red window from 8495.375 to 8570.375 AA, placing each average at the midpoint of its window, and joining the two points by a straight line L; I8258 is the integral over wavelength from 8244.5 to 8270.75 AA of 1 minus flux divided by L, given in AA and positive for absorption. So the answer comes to -1.3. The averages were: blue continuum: 2.44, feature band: 2.52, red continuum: 2.29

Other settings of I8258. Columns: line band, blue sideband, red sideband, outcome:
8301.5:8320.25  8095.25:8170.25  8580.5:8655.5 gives -0.2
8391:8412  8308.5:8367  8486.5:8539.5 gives -1.7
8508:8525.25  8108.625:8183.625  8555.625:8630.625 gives 2.3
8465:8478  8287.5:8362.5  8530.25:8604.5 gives -0.8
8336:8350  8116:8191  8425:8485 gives -0.3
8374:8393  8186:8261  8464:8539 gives -2.0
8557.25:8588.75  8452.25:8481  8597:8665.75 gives 0.8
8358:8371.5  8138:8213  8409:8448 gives -0.4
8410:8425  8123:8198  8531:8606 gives -0.9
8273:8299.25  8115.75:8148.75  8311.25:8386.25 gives 0.3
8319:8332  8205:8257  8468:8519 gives -1.0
